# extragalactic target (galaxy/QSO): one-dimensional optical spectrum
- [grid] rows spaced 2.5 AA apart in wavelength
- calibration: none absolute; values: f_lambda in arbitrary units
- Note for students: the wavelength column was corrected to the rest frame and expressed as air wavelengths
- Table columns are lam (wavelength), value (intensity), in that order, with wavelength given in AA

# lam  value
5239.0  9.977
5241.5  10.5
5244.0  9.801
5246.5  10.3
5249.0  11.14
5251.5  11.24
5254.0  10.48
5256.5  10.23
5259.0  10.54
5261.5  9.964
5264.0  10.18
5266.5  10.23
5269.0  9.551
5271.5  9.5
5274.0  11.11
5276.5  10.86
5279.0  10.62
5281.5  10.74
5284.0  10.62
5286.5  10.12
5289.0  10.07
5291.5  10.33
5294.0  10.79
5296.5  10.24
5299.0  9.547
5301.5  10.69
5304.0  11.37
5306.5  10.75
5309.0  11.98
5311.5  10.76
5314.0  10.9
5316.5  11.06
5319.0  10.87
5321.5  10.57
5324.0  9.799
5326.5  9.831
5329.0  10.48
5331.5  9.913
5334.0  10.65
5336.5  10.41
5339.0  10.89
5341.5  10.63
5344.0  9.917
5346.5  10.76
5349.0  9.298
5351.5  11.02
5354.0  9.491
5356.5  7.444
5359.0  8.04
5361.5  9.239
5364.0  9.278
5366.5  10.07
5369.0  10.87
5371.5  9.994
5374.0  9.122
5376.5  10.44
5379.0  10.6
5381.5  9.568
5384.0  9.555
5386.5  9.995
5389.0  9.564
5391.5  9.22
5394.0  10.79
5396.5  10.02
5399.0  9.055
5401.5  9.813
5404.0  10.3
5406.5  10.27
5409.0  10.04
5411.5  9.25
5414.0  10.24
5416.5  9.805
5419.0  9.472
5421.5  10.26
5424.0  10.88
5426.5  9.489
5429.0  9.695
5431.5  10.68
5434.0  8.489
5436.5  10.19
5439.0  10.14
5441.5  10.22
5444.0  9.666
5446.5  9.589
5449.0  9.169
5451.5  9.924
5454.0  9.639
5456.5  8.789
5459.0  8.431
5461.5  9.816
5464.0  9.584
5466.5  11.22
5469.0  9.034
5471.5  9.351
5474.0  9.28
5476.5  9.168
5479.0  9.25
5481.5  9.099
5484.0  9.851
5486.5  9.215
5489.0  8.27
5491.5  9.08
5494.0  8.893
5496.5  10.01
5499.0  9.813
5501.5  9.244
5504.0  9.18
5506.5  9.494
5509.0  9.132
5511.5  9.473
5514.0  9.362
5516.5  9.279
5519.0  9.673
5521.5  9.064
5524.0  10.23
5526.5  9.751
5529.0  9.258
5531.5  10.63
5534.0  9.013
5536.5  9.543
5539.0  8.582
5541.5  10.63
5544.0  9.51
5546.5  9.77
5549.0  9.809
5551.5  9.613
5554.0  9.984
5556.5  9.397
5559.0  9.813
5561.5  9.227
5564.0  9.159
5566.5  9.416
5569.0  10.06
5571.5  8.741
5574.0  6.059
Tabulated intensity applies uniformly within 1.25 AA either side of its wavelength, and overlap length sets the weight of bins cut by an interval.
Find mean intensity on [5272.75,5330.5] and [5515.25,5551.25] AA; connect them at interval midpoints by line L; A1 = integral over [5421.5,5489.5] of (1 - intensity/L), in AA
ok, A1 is 2.5 AA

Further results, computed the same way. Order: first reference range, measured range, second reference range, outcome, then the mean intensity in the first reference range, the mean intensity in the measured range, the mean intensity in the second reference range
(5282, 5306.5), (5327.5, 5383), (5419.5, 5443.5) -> 1.8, 10.4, 9.91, 9.98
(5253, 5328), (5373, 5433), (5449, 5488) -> -0.7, 10.5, 9.92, 9.43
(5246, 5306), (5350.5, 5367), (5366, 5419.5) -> 1.5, 10.4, 9.16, 9.92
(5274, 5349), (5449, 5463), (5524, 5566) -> 0.9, 10.5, 9.31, 9.62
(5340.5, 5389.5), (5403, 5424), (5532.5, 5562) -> -0.7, 9.74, 10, 9.59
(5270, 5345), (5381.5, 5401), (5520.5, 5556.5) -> 0.9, 10.5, 9.73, 9.67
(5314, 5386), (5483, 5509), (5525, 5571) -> 1.1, 10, 9.29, 9.61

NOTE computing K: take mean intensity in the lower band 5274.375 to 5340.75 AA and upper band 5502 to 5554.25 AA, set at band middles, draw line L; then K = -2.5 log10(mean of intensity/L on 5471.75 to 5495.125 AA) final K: 0.07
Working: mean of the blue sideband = 10.6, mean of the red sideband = 9.56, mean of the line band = 9.13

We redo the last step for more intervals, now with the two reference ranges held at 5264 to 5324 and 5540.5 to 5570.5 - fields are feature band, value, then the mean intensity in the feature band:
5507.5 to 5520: 0.05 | 9.38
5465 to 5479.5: 0.04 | 9.57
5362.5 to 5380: 0.03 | 10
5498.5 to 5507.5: 0.05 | 9.4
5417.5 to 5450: 0.03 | 9.85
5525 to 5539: 0.02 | 9.56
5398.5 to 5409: 0.03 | 9.94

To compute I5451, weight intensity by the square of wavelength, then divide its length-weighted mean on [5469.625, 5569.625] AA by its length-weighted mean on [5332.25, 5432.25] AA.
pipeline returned 1.00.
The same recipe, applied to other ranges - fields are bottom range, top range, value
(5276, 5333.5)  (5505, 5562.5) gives 0.99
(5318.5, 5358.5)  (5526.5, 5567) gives 1.03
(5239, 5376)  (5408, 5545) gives 0.99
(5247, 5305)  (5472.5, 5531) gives 0.98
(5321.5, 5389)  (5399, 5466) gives 1.01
